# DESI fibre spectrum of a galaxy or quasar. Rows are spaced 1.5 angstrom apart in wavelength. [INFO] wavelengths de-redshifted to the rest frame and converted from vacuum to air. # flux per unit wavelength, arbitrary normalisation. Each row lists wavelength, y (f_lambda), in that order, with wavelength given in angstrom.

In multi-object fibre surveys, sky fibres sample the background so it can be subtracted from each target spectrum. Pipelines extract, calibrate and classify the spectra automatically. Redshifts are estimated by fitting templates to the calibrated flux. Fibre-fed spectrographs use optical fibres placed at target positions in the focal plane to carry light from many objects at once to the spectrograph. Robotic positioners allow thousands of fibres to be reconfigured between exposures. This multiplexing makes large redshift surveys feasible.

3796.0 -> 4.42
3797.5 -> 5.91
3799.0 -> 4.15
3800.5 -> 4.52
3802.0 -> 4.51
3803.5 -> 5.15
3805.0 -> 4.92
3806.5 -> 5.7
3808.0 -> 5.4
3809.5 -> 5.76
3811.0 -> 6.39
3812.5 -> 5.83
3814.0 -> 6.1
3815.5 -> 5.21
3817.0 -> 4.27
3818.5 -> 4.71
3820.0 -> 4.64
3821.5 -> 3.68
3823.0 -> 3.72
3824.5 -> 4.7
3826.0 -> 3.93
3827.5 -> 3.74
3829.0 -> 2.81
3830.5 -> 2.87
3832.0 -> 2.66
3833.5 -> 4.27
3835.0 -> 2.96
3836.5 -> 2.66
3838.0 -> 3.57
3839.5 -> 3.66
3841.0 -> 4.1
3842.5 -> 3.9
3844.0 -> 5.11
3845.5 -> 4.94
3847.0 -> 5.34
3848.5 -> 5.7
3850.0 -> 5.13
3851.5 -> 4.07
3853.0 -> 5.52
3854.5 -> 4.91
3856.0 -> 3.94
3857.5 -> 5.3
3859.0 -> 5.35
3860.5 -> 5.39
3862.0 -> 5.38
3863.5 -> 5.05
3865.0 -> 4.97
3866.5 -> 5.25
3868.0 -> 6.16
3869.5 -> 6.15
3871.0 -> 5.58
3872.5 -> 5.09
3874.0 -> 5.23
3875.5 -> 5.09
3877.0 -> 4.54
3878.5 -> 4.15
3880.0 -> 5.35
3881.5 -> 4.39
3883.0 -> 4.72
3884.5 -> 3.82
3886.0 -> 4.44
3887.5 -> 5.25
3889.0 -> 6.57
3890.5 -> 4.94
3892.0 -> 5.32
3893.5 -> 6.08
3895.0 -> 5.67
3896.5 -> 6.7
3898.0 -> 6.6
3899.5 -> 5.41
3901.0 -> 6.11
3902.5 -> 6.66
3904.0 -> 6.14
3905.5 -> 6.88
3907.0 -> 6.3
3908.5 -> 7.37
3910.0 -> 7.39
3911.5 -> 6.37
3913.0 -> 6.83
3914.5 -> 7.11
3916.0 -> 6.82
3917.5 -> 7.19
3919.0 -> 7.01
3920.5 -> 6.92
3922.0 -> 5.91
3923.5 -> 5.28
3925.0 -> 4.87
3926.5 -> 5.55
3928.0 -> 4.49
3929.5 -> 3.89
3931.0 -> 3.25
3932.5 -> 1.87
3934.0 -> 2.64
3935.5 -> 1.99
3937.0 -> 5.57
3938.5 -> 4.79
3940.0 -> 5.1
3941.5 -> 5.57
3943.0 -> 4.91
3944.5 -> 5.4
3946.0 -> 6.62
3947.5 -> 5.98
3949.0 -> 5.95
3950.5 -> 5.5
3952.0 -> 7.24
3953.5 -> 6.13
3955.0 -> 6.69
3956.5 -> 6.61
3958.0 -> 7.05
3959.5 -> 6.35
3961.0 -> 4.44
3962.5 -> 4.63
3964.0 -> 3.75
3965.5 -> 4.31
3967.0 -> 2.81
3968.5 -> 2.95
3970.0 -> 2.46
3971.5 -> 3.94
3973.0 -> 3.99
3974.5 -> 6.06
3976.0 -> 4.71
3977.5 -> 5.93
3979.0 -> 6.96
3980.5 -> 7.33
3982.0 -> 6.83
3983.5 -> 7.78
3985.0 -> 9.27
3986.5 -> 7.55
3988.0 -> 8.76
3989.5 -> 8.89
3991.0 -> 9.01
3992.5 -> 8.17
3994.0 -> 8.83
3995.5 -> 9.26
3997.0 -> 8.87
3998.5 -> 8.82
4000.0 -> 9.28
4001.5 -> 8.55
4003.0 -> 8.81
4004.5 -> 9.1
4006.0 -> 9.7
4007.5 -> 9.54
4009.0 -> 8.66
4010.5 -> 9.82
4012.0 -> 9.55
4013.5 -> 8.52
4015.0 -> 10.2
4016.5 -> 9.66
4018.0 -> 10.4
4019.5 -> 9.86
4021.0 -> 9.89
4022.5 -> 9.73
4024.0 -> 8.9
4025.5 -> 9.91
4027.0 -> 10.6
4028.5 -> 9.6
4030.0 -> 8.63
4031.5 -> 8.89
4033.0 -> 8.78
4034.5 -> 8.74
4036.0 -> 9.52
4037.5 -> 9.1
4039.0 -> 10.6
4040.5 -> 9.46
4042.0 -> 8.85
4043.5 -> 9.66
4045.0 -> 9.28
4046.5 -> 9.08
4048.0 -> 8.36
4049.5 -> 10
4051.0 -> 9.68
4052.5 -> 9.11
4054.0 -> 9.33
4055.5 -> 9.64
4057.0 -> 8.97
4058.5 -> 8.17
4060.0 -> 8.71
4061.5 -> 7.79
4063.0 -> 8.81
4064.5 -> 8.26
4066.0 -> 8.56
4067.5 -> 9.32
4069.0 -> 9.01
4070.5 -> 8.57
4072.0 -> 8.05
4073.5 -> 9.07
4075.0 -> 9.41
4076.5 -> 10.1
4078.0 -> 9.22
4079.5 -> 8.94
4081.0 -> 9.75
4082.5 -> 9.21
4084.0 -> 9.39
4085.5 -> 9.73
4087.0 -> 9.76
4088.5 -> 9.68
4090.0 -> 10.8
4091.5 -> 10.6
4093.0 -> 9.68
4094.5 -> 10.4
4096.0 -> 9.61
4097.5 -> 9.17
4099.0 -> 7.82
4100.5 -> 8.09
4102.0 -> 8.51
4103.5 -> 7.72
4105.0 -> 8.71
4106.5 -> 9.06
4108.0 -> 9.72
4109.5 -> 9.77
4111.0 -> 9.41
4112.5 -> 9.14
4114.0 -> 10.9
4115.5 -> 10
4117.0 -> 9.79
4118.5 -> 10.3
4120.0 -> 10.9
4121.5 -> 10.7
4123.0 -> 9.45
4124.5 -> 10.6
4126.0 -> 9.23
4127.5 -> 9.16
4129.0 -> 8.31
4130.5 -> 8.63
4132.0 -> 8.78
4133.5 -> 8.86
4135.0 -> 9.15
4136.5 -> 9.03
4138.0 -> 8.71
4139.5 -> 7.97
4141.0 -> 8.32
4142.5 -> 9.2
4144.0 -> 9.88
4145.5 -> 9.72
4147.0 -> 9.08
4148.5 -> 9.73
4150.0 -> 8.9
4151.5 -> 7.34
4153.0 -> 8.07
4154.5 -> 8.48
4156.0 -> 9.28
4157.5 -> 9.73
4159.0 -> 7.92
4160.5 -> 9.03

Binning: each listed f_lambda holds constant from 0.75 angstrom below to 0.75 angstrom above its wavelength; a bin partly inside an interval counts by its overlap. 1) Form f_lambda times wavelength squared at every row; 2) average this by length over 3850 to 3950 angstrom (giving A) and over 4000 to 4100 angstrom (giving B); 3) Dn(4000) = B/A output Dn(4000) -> 1.9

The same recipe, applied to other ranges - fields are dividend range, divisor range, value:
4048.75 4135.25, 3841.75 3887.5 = 2.08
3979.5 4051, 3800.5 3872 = 2.12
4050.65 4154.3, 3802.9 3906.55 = 2.10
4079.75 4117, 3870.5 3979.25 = 1.92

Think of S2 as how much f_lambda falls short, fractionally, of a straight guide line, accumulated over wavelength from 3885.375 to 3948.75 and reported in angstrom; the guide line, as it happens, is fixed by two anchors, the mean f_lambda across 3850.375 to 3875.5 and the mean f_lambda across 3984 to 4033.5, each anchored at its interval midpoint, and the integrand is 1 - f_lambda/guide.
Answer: 9.5 angstrom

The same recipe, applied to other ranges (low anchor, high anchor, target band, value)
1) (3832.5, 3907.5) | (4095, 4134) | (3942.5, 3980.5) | 7.8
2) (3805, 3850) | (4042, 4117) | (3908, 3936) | 3.5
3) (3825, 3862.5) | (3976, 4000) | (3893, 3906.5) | -1.2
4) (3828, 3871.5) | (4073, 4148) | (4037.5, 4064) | -2.8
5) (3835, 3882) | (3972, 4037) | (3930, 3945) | 6.1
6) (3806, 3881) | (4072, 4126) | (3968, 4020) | -2.3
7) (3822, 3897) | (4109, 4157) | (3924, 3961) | 5.9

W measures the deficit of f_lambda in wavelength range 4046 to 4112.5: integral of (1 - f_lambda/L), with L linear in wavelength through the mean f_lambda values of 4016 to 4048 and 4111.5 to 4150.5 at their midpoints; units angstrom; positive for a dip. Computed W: 2.0 angstrom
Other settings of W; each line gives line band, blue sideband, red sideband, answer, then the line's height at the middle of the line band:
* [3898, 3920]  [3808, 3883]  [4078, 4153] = -3.4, 5.78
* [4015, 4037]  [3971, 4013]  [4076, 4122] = -2.6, 8.51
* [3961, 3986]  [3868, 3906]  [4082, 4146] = 6.3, 6.97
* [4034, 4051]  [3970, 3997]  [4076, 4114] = -2.1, 8.34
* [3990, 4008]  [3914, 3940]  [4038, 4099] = -4.6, 7.17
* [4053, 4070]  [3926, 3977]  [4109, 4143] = -2.4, 7.7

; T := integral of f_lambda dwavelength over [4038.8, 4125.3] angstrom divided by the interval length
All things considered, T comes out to 9.34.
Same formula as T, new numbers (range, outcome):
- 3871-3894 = 5.01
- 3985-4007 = 8.85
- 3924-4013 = 6.33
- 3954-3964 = 5.8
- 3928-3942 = 3.86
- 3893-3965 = 5.69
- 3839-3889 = 4.97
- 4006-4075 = 9.23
